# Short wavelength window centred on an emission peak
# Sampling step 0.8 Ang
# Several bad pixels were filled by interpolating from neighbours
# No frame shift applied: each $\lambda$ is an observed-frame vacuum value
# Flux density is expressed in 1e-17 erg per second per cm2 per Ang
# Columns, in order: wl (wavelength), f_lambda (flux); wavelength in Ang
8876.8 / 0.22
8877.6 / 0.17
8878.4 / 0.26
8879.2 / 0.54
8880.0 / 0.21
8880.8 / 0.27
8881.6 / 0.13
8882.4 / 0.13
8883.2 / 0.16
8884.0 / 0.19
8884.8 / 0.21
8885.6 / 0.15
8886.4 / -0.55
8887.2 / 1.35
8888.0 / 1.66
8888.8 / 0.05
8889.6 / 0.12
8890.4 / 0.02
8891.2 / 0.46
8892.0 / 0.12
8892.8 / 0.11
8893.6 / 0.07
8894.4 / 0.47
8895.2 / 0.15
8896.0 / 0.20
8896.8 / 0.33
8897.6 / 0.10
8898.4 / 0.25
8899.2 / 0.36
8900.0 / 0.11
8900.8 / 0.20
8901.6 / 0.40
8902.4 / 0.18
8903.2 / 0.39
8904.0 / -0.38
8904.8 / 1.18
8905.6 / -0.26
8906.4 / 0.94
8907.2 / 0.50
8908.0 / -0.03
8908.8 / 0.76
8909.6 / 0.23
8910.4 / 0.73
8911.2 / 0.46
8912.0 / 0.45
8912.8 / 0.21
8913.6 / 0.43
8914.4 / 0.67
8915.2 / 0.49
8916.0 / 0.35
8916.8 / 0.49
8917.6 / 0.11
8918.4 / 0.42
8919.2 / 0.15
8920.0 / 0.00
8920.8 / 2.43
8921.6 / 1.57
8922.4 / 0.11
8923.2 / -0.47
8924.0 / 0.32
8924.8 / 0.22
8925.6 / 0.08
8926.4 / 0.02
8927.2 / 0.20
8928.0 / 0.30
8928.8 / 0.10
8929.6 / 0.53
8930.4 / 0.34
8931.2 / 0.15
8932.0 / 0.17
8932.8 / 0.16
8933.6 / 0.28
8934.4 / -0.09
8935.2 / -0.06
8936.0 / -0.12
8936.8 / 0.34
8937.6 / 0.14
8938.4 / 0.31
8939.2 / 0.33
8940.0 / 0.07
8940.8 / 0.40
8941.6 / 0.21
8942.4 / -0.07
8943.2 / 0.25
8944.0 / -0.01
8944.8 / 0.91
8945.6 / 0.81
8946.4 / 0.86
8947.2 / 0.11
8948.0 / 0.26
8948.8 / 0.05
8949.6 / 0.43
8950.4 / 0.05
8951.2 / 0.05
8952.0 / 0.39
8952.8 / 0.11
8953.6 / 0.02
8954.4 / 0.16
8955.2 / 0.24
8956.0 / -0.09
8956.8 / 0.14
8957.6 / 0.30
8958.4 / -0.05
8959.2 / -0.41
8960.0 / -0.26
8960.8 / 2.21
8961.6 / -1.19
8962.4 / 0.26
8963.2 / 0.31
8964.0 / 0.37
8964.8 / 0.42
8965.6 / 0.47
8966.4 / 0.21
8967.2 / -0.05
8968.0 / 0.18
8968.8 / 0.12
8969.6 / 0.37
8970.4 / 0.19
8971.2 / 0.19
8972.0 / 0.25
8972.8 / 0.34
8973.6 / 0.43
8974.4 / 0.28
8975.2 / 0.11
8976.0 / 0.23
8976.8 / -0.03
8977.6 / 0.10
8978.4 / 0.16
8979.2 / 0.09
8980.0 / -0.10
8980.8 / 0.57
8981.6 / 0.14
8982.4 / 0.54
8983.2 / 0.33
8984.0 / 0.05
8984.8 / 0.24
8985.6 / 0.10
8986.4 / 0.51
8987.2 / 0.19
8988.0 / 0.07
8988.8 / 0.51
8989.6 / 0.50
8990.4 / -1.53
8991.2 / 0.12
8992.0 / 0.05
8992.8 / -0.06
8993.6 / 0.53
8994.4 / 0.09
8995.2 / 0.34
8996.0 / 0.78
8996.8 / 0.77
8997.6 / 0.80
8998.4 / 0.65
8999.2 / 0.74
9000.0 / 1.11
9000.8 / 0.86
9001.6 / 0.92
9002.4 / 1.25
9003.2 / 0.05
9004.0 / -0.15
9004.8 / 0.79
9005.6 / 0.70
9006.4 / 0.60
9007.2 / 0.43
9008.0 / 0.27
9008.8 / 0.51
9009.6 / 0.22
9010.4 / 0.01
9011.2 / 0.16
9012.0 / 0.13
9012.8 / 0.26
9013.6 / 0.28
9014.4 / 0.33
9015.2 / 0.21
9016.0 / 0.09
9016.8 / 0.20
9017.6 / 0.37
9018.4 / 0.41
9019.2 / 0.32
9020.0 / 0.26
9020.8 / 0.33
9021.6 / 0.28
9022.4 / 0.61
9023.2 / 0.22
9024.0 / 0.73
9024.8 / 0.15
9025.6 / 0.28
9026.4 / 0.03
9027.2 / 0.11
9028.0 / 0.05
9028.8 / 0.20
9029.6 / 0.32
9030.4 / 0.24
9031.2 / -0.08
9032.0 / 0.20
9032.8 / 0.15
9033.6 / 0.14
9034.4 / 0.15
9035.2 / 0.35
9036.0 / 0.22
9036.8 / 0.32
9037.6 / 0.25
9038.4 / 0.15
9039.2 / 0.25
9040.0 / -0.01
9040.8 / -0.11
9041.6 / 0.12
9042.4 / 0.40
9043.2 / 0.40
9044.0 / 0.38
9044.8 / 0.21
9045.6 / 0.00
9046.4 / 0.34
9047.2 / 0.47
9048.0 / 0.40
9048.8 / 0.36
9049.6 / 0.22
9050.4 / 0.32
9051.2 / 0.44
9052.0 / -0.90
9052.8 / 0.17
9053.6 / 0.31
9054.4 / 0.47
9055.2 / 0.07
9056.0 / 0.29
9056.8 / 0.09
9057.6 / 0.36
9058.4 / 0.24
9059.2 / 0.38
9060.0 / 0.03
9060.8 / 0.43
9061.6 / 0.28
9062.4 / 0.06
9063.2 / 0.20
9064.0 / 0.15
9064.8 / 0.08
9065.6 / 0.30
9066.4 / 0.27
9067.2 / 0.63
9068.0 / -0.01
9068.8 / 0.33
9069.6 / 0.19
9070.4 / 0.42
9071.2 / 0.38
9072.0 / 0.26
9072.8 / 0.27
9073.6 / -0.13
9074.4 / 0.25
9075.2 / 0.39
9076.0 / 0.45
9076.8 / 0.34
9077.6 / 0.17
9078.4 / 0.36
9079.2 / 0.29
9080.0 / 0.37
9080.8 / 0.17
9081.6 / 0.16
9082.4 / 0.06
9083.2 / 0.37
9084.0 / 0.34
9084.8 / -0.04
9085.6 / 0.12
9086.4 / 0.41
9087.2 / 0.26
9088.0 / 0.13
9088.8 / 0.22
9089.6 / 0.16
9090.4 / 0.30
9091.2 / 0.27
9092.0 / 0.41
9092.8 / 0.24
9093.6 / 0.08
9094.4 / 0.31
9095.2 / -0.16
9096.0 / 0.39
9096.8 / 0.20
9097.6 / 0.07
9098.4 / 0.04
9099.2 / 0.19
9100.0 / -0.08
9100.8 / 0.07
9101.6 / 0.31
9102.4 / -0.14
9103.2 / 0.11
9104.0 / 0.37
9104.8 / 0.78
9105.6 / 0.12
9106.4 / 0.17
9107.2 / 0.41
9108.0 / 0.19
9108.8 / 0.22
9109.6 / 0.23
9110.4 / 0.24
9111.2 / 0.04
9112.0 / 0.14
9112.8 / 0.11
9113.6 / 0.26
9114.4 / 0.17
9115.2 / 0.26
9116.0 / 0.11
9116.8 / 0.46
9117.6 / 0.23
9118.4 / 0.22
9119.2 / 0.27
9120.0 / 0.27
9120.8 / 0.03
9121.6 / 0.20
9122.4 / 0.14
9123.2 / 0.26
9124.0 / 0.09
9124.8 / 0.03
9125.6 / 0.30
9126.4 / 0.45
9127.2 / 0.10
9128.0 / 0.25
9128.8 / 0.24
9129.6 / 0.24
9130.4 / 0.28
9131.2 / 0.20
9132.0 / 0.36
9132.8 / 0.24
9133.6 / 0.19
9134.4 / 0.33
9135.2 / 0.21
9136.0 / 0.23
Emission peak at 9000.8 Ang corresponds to [O III] 5007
